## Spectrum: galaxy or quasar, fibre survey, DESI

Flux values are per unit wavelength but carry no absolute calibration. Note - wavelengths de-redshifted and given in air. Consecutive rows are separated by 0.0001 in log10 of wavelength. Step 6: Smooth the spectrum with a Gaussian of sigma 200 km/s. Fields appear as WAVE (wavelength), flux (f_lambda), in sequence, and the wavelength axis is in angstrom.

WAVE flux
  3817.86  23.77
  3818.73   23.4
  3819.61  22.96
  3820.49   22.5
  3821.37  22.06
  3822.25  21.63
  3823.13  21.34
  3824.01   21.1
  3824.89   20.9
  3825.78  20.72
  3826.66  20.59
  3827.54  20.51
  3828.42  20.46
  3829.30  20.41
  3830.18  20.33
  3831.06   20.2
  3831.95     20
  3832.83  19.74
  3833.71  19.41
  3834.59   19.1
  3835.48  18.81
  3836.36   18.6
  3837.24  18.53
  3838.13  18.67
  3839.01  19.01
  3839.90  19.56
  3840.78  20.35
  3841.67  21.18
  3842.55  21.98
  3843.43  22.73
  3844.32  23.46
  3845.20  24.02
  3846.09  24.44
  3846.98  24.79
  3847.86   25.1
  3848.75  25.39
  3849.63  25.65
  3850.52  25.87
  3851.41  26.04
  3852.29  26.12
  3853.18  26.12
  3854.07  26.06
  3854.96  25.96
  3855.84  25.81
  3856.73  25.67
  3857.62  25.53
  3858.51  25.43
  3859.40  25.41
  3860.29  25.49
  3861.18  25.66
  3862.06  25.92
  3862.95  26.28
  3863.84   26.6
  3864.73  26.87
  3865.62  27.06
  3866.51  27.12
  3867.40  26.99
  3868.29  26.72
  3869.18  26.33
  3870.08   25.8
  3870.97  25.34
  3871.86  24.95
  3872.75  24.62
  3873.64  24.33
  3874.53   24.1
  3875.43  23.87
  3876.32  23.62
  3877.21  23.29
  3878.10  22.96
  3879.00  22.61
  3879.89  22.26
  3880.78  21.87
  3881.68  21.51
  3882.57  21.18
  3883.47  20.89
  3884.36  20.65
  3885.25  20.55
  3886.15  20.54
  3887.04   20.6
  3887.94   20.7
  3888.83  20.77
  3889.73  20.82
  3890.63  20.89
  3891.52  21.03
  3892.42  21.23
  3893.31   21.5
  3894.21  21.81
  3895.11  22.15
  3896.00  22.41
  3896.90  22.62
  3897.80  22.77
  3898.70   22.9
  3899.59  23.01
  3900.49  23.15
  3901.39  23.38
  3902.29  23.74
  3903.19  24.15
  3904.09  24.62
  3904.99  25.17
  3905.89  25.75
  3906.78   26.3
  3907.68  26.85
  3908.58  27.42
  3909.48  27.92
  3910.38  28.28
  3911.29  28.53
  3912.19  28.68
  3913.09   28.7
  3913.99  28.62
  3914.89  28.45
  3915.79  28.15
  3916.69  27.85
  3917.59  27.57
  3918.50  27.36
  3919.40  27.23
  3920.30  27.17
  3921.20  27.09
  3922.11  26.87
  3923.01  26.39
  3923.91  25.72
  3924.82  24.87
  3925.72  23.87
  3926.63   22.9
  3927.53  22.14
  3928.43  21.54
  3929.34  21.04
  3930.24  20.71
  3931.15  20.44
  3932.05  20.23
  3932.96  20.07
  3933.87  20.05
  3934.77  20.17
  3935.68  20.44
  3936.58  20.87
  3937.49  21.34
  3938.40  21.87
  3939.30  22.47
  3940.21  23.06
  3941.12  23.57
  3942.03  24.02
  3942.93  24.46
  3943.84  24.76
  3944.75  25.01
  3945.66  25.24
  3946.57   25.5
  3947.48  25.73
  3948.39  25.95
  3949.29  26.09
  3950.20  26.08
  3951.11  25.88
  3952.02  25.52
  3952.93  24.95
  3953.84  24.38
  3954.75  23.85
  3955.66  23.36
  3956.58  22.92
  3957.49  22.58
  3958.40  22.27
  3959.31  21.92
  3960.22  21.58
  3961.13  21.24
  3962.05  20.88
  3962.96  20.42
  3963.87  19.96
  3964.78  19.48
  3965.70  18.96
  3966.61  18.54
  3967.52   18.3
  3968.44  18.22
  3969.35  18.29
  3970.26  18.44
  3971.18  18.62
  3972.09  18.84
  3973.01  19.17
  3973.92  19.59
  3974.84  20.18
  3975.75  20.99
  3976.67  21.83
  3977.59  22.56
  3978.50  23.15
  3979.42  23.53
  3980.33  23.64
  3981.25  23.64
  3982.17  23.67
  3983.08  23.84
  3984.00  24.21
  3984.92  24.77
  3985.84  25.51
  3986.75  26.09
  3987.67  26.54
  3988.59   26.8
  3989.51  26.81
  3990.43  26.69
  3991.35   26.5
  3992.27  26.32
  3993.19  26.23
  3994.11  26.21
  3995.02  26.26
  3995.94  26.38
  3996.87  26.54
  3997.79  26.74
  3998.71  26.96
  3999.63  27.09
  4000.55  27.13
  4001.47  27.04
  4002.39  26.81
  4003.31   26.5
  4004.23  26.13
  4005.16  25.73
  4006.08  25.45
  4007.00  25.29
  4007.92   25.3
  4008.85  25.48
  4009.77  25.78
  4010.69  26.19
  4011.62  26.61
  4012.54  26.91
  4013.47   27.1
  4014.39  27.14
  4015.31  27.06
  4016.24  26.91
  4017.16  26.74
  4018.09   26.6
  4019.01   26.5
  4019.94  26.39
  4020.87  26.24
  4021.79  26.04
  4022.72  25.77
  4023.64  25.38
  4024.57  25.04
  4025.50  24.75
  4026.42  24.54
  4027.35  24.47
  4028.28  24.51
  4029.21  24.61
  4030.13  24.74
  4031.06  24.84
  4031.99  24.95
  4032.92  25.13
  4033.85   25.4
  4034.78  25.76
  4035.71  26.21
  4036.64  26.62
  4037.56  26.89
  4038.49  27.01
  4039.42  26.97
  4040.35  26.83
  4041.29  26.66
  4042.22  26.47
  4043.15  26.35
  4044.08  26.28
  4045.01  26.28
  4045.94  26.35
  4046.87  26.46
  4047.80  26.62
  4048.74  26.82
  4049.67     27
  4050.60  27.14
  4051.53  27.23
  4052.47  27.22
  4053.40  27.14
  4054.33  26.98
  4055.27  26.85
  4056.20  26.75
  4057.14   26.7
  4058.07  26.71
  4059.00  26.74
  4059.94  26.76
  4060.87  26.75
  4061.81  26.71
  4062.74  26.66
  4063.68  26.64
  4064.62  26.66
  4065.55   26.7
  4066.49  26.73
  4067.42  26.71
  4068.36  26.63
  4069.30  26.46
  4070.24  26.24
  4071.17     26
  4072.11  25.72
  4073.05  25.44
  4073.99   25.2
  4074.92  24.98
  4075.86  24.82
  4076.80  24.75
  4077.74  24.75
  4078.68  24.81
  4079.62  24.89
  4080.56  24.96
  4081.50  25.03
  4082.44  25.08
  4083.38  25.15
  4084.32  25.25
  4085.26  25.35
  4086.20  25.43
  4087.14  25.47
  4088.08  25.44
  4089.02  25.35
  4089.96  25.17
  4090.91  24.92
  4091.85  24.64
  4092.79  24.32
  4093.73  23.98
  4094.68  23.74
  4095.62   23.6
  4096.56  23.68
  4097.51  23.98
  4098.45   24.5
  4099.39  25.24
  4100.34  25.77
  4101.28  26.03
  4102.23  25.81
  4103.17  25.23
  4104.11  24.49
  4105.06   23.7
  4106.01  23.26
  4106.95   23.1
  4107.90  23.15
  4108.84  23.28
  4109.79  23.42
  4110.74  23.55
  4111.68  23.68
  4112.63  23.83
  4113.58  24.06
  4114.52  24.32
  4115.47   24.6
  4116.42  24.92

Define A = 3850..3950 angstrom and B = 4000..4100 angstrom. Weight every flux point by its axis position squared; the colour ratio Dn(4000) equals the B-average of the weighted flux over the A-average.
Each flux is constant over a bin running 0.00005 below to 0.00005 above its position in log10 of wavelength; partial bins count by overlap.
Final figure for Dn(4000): 1.1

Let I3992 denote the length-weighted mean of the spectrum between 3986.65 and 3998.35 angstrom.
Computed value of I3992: 26.5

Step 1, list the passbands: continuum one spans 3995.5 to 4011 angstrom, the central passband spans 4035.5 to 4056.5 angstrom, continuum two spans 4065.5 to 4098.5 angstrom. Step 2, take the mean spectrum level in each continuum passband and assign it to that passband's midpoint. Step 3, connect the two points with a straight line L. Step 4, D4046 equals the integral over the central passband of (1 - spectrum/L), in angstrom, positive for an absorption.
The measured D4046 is -0.9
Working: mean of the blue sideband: 26.3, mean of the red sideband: 25.1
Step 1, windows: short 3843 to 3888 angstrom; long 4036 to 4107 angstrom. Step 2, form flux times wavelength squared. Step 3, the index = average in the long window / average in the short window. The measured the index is 1.17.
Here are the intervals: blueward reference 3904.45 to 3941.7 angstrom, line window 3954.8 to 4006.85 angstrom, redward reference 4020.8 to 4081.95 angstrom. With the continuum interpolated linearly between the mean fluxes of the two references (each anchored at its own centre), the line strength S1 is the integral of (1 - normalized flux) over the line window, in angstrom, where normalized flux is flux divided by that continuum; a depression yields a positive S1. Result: 3.99 angstrom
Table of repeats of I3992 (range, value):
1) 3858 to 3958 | 24.2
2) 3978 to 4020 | 26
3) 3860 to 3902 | 23.3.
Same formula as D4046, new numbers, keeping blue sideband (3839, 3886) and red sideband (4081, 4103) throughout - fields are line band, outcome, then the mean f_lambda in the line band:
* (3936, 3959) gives 0.5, 24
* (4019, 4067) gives -2.8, 26.2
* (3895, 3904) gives 0.5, 23.1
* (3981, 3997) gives -0.7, 25.7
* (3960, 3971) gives 2.3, 19.5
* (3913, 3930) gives -1.0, 25.9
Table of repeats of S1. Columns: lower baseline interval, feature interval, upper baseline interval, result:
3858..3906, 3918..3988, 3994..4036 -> 5.8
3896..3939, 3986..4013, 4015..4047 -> -0.9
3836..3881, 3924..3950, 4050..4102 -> 2.0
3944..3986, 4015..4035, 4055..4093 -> -1.1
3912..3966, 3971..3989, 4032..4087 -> 1.3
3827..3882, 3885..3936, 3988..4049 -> 0.9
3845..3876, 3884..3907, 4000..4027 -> 3.0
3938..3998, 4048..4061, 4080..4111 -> -1.5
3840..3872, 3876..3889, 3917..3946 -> 1.6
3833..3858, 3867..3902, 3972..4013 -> 1.1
